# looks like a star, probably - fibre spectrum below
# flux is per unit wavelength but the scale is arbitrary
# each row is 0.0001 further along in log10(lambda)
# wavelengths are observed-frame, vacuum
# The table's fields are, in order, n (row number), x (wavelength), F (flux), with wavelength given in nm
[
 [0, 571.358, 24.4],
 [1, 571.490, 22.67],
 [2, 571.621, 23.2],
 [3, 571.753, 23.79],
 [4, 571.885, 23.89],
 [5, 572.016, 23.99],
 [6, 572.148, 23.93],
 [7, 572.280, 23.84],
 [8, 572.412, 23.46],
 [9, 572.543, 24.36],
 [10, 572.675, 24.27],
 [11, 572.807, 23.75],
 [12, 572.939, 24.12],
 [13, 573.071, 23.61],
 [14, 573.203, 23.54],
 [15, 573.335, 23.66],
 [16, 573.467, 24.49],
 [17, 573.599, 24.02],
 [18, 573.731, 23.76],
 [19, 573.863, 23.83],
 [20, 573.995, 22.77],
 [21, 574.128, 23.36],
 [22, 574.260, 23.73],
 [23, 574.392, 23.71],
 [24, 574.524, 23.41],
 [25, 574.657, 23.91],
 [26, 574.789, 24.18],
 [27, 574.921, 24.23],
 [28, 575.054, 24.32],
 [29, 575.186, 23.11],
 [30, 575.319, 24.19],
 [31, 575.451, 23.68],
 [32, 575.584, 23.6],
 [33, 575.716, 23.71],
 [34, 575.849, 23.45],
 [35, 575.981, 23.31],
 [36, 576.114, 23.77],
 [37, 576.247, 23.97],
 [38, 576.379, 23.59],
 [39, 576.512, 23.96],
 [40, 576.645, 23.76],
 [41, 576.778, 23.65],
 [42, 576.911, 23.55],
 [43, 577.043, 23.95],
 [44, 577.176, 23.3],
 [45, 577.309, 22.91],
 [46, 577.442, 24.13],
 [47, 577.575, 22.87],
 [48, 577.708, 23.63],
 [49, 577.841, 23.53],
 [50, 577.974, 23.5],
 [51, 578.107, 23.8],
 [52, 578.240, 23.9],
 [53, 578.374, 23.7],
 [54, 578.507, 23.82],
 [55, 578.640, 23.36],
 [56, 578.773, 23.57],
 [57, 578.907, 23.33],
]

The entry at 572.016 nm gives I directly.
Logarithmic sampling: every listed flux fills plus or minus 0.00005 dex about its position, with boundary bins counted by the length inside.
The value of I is 23.99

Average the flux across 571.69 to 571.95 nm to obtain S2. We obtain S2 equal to 23.8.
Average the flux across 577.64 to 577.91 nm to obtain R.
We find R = 23.6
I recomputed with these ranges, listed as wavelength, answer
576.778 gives 23.65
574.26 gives 23.73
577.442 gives 24.13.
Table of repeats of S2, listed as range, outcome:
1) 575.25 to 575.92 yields 23.7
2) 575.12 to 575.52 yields 23.6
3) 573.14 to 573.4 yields 23.6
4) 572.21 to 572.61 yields 23.9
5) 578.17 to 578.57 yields 23.8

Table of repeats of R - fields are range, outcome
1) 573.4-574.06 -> 23.8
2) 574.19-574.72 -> 23.7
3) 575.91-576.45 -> 23.7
